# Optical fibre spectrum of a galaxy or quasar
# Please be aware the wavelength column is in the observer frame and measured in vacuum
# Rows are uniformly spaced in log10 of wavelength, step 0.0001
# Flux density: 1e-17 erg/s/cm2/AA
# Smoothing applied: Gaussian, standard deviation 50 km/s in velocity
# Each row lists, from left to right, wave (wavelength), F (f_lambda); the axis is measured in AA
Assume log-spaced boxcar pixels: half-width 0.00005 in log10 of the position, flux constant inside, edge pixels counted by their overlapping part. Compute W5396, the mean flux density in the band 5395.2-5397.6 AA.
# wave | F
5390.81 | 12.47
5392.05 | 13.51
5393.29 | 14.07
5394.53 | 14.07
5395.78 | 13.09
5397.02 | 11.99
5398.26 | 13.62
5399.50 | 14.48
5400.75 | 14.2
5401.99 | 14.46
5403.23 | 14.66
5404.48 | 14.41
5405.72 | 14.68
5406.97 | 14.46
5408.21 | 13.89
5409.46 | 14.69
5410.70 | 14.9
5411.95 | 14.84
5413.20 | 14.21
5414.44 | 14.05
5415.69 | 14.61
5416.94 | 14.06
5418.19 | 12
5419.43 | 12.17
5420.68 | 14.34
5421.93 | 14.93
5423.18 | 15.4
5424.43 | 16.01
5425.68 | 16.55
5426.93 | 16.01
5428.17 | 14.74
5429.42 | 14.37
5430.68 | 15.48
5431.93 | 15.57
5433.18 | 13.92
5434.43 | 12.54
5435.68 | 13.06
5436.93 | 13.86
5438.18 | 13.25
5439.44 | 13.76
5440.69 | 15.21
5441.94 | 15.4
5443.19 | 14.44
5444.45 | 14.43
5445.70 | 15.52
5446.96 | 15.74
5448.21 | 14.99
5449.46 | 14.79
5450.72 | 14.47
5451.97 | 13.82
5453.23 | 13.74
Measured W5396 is 12.6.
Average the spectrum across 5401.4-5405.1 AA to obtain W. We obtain 14.5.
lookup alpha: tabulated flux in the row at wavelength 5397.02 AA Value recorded 11.99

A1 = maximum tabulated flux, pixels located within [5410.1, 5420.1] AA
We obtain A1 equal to 14.9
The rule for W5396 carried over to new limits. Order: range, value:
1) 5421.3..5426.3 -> 15.7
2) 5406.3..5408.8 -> 14.2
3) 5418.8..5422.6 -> 13.8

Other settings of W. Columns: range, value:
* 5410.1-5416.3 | 14.5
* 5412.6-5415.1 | 14.2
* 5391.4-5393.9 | 13.8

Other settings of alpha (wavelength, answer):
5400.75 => 14.2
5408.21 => 13.89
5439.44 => 13.76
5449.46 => 14.79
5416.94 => 14.06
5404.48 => 14.41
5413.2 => 14.21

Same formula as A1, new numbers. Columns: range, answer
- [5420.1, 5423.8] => 15.4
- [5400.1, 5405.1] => 14.66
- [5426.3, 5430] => 16.01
